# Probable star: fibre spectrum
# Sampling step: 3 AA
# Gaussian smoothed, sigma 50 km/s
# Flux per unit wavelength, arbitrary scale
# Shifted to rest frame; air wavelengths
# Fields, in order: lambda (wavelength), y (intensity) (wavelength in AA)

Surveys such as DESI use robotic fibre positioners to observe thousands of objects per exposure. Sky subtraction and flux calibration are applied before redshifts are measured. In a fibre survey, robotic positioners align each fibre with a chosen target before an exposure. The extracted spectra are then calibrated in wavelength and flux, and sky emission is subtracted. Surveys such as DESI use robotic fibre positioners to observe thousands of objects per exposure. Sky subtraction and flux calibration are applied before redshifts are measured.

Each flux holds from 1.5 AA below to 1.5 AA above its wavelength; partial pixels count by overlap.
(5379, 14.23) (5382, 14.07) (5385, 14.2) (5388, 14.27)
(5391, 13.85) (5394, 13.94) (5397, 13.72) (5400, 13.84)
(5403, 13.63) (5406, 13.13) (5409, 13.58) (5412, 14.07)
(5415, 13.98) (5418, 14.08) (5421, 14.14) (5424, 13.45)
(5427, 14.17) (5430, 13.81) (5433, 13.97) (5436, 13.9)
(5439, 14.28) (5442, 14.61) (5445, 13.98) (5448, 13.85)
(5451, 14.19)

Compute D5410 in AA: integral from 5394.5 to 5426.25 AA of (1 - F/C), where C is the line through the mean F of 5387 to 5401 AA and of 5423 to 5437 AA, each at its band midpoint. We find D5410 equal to 0.27 AA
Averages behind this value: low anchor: 13.9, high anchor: 13.9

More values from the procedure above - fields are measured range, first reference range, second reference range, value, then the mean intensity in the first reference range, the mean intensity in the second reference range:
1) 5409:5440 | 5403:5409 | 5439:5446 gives -0.26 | 13.4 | 14.3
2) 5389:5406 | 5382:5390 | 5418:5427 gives 0.41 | 14.2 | 13.9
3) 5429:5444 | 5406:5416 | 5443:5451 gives -0.20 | 13.8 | 14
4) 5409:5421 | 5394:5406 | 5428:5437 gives -0.18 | 13.7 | 13.9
